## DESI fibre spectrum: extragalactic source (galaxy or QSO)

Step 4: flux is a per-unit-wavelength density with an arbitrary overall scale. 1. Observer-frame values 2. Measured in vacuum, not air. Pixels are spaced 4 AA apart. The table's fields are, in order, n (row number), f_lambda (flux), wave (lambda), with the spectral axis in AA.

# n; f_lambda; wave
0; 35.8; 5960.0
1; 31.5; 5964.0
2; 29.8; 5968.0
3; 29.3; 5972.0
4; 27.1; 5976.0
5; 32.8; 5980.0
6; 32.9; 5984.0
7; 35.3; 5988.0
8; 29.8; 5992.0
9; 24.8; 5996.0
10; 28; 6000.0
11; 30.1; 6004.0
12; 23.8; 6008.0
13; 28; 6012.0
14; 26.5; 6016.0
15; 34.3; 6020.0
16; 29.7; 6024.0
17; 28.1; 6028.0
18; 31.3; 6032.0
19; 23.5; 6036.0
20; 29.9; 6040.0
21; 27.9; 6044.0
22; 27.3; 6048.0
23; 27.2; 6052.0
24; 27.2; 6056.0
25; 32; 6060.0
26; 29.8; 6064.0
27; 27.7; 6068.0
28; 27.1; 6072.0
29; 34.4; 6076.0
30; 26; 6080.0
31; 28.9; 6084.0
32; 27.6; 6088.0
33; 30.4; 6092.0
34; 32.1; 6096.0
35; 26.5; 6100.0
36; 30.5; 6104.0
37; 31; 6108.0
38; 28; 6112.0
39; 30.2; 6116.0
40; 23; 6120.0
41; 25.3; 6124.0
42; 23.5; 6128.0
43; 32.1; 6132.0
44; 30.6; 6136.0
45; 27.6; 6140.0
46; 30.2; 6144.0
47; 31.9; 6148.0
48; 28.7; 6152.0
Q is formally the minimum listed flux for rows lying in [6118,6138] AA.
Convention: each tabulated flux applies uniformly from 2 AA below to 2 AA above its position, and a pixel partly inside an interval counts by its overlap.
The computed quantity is 23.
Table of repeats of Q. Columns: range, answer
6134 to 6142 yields 27.6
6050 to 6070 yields 27.2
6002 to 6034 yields 23.8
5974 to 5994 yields 27.1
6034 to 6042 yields 23.5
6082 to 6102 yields 26.5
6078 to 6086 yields 26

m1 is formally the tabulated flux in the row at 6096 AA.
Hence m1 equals 32.1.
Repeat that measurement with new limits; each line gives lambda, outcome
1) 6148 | 31.9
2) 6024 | 29.7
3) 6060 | 32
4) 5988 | 35.3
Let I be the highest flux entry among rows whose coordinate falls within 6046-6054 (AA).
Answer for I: 27.3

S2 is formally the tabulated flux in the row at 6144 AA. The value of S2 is 30.2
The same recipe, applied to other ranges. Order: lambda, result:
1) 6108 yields 31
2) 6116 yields 30.2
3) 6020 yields 34.3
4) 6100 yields 26.5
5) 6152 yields 28.7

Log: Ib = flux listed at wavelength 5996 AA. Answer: 24.8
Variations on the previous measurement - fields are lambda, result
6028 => 28.1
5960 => 35.8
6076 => 34.4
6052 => 27.2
